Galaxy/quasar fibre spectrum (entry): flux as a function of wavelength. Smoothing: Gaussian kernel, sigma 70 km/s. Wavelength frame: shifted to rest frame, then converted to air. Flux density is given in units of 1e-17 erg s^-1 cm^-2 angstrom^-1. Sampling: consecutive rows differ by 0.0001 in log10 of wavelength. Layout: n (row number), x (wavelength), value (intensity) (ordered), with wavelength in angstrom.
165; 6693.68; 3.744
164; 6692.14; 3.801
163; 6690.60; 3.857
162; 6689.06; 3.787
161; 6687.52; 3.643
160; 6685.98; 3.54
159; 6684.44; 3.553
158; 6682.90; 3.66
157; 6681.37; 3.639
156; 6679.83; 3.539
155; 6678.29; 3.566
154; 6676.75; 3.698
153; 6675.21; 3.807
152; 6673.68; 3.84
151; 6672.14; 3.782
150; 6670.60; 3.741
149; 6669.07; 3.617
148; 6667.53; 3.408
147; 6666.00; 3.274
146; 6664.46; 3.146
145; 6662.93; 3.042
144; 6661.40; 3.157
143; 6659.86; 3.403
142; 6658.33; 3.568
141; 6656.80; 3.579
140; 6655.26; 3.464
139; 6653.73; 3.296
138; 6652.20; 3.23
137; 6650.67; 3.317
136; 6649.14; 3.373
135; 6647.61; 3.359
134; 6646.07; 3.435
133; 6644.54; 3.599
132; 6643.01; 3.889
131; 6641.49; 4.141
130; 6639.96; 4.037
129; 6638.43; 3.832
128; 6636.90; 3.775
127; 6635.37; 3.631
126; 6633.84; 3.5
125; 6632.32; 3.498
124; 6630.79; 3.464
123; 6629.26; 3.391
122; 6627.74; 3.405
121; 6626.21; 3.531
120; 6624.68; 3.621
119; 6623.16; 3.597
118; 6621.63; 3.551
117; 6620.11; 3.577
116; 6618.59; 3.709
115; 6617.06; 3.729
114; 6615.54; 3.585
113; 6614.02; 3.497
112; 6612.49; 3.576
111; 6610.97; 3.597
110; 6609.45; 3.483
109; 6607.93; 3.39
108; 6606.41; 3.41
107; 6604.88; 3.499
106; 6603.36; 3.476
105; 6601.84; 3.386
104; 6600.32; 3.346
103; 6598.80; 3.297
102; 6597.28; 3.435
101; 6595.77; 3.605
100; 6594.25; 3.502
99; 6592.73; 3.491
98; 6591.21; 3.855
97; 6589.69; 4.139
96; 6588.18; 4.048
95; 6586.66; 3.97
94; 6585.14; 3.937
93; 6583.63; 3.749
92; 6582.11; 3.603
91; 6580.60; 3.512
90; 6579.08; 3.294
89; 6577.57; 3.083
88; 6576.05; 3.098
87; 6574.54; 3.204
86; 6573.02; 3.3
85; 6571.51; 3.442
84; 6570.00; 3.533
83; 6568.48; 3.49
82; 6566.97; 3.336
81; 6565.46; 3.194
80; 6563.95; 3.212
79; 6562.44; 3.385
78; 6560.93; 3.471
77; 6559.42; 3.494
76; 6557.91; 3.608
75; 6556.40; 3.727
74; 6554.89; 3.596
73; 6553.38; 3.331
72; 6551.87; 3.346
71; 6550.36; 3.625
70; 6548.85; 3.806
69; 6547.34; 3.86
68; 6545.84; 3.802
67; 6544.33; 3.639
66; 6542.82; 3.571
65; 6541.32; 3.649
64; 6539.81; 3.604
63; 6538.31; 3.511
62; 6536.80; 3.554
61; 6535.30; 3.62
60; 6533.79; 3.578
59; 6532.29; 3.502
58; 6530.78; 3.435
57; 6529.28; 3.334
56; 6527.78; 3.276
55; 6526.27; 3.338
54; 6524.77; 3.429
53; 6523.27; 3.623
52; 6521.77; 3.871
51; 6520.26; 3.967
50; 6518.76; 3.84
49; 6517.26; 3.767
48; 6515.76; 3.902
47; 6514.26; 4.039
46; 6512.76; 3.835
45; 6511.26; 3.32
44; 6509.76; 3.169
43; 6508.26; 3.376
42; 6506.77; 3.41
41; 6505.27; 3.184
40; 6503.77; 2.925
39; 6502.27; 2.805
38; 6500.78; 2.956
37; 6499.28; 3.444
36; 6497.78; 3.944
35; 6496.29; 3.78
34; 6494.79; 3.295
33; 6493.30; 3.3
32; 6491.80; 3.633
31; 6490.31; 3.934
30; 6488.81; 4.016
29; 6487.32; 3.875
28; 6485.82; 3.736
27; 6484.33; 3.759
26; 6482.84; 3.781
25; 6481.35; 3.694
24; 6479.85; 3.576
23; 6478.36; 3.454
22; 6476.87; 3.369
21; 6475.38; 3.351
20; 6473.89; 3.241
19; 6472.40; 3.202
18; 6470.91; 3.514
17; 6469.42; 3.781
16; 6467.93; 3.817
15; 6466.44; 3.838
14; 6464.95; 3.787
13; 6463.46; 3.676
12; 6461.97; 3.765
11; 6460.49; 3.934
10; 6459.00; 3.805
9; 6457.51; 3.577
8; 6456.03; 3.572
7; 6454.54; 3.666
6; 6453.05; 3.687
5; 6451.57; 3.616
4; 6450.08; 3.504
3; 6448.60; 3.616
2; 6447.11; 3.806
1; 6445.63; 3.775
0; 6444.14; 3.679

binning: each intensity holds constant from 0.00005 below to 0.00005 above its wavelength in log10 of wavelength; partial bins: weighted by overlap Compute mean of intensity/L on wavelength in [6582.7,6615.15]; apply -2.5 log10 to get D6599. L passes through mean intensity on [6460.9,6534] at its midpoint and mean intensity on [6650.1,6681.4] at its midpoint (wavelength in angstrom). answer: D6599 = -0.03 mag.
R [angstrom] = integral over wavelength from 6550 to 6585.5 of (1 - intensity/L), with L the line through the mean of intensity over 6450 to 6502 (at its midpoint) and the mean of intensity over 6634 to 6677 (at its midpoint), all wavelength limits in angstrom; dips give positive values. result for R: 1.5 angstrom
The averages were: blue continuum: 3.62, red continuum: 3.55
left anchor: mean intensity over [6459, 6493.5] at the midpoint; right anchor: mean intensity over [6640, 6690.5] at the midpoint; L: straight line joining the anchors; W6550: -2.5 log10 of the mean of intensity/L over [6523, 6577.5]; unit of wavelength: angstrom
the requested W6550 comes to 0.042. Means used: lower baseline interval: 3.66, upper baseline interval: 3.55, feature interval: 3.48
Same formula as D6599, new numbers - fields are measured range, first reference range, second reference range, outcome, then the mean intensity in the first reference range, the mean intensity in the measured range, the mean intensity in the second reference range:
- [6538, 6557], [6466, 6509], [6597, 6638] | -0.03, 3.51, 3.62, 3.52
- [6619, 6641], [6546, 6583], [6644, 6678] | -0.05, 3.45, 3.61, 3.46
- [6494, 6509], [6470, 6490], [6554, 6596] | 0.08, 3.59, 3.31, 3.53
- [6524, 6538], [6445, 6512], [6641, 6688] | 0.03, 3.56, 3.45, 3.52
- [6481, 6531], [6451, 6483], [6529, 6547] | 0.01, 3.62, 3.56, 3.58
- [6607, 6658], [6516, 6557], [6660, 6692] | 0.00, 3.6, 3.57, 3.57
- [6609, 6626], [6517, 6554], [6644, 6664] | -0.05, 3.59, 3.59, 3.36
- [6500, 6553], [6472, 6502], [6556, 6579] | -0.02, 3.56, 3.53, 3.36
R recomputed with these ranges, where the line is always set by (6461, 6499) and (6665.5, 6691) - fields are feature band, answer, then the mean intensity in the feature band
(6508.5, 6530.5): 0.19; 3.61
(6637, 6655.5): 0.28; 3.59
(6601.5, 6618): 0.58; 3.52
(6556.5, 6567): 0.68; 3.41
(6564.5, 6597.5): 0.98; 3.54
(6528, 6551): 0.29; 3.6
